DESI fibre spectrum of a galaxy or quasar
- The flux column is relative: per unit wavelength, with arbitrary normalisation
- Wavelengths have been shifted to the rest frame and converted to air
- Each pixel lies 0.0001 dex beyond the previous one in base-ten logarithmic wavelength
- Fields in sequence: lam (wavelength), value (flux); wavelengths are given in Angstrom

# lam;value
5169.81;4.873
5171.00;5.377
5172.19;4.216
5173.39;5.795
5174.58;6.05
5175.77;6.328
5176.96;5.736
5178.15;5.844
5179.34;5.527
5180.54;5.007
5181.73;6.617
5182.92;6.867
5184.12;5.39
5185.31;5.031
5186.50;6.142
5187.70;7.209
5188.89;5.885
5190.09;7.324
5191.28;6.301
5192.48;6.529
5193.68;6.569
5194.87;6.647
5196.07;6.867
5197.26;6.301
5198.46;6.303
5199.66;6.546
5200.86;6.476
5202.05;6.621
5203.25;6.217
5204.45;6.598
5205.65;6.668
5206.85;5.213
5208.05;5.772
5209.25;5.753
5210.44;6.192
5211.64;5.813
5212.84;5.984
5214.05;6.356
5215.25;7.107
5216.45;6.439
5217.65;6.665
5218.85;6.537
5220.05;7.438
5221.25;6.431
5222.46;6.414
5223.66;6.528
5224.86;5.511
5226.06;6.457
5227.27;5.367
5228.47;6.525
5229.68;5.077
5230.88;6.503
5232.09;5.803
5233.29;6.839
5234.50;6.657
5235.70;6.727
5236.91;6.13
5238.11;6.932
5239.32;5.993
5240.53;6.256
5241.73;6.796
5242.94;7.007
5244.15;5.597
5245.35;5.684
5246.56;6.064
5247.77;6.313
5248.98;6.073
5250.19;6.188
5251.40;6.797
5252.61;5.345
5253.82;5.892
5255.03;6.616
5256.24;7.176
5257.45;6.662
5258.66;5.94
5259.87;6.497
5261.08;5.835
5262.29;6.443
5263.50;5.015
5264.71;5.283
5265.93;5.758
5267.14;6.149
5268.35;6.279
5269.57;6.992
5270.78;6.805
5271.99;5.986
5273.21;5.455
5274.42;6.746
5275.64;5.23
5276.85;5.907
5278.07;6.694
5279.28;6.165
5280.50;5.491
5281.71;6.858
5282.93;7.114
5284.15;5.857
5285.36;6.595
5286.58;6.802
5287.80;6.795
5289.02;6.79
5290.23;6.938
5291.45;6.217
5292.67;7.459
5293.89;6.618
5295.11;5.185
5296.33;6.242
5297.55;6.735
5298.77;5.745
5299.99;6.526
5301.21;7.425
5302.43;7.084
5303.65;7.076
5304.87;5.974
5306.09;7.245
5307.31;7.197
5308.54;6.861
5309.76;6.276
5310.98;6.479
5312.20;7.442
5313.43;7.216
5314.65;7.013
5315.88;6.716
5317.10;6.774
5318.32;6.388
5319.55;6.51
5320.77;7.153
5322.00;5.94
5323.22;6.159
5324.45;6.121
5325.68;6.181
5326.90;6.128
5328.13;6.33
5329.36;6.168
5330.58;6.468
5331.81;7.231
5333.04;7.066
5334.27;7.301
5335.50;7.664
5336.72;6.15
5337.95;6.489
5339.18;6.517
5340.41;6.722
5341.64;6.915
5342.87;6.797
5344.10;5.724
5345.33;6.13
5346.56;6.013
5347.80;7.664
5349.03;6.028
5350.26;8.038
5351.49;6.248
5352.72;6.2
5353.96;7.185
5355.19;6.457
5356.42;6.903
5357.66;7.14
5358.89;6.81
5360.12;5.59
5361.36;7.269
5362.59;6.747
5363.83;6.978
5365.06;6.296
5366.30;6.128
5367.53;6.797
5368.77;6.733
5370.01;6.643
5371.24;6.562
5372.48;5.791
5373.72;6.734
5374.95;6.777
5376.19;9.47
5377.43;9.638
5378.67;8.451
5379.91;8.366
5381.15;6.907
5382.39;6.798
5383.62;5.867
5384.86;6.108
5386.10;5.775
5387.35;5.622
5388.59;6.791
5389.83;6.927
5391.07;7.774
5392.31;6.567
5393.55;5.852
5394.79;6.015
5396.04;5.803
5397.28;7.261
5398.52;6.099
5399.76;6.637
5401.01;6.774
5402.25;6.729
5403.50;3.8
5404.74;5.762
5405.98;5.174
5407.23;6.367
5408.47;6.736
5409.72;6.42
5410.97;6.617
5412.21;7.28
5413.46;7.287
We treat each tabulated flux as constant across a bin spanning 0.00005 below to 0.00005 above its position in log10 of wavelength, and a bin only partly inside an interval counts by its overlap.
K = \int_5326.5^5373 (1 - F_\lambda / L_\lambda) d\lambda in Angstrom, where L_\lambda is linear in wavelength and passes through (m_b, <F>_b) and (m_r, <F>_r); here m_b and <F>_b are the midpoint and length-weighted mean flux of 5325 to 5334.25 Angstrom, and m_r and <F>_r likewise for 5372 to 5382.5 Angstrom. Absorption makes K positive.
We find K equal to 2.6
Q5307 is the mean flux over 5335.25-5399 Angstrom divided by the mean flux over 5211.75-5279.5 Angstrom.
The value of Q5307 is 1.08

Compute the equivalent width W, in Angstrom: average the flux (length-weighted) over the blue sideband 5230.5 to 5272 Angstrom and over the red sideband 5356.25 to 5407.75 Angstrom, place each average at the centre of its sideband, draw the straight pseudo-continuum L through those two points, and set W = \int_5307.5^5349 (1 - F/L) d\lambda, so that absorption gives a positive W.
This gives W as -0.9 Angstrom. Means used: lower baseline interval 6.26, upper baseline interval 6.65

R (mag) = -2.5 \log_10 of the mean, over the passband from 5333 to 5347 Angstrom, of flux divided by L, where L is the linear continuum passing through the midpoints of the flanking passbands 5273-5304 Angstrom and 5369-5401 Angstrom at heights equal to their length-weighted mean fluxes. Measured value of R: 0.01 mag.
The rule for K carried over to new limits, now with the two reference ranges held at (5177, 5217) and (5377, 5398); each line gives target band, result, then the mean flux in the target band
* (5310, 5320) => -0.3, 6.8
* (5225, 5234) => 0.4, 6.05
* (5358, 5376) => 0.3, 6.64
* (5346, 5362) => 0.0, 6.74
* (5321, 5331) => 0.6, 6.22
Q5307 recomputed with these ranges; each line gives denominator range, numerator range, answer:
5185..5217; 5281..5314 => 1.06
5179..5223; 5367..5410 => 1.05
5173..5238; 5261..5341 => 1.04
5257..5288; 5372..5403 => 1.11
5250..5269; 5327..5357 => 1.09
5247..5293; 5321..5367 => 1.05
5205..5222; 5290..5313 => 1.06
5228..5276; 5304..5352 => 1.07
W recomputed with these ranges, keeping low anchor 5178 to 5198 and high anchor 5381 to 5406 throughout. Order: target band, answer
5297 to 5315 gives -1.6 Angstrom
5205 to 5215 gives 0.4 Angstrom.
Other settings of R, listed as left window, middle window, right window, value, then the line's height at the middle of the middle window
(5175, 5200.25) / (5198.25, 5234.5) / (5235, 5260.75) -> 0.00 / 6.27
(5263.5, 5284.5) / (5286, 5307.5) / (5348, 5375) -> -0.07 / 6.27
